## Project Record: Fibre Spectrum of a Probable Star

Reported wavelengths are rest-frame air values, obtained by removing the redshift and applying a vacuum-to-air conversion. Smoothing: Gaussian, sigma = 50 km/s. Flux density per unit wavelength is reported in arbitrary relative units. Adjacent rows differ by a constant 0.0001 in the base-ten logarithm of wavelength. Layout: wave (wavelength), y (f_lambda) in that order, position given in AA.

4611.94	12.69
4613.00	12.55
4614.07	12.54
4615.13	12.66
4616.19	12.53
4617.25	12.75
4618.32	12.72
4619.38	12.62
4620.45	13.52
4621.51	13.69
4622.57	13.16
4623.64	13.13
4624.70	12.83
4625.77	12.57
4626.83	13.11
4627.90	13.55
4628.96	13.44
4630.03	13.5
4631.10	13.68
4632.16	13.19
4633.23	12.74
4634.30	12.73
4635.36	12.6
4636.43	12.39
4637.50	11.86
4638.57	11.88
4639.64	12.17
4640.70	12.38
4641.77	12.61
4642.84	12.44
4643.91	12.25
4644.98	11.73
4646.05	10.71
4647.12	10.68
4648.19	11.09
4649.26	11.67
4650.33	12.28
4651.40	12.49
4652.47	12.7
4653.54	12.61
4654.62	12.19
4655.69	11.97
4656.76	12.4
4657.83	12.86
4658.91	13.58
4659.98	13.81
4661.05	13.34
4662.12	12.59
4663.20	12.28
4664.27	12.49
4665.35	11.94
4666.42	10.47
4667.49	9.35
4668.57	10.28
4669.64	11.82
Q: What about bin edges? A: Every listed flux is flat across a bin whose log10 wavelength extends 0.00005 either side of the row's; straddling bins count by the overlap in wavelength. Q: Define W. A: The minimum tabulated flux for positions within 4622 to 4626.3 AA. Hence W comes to 12.57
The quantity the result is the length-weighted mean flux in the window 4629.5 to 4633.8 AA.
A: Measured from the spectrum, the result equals 13.3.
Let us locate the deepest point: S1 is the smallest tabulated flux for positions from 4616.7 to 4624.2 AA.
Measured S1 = 12.62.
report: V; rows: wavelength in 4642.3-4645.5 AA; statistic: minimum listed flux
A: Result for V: 11.73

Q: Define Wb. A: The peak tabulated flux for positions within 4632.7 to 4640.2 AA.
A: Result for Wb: 12.74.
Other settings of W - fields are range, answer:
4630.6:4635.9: 12.6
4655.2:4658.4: 11.97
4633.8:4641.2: 11.86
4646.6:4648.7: 10.68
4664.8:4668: 9.35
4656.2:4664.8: 12.28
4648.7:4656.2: 11.67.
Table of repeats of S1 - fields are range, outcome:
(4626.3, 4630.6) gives 13.11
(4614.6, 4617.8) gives 12.53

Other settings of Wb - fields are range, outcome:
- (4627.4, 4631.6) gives 13.68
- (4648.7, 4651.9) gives 12.49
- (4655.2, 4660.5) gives 13.81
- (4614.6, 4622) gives 13.69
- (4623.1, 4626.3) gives 13.13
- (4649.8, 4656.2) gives 12.7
